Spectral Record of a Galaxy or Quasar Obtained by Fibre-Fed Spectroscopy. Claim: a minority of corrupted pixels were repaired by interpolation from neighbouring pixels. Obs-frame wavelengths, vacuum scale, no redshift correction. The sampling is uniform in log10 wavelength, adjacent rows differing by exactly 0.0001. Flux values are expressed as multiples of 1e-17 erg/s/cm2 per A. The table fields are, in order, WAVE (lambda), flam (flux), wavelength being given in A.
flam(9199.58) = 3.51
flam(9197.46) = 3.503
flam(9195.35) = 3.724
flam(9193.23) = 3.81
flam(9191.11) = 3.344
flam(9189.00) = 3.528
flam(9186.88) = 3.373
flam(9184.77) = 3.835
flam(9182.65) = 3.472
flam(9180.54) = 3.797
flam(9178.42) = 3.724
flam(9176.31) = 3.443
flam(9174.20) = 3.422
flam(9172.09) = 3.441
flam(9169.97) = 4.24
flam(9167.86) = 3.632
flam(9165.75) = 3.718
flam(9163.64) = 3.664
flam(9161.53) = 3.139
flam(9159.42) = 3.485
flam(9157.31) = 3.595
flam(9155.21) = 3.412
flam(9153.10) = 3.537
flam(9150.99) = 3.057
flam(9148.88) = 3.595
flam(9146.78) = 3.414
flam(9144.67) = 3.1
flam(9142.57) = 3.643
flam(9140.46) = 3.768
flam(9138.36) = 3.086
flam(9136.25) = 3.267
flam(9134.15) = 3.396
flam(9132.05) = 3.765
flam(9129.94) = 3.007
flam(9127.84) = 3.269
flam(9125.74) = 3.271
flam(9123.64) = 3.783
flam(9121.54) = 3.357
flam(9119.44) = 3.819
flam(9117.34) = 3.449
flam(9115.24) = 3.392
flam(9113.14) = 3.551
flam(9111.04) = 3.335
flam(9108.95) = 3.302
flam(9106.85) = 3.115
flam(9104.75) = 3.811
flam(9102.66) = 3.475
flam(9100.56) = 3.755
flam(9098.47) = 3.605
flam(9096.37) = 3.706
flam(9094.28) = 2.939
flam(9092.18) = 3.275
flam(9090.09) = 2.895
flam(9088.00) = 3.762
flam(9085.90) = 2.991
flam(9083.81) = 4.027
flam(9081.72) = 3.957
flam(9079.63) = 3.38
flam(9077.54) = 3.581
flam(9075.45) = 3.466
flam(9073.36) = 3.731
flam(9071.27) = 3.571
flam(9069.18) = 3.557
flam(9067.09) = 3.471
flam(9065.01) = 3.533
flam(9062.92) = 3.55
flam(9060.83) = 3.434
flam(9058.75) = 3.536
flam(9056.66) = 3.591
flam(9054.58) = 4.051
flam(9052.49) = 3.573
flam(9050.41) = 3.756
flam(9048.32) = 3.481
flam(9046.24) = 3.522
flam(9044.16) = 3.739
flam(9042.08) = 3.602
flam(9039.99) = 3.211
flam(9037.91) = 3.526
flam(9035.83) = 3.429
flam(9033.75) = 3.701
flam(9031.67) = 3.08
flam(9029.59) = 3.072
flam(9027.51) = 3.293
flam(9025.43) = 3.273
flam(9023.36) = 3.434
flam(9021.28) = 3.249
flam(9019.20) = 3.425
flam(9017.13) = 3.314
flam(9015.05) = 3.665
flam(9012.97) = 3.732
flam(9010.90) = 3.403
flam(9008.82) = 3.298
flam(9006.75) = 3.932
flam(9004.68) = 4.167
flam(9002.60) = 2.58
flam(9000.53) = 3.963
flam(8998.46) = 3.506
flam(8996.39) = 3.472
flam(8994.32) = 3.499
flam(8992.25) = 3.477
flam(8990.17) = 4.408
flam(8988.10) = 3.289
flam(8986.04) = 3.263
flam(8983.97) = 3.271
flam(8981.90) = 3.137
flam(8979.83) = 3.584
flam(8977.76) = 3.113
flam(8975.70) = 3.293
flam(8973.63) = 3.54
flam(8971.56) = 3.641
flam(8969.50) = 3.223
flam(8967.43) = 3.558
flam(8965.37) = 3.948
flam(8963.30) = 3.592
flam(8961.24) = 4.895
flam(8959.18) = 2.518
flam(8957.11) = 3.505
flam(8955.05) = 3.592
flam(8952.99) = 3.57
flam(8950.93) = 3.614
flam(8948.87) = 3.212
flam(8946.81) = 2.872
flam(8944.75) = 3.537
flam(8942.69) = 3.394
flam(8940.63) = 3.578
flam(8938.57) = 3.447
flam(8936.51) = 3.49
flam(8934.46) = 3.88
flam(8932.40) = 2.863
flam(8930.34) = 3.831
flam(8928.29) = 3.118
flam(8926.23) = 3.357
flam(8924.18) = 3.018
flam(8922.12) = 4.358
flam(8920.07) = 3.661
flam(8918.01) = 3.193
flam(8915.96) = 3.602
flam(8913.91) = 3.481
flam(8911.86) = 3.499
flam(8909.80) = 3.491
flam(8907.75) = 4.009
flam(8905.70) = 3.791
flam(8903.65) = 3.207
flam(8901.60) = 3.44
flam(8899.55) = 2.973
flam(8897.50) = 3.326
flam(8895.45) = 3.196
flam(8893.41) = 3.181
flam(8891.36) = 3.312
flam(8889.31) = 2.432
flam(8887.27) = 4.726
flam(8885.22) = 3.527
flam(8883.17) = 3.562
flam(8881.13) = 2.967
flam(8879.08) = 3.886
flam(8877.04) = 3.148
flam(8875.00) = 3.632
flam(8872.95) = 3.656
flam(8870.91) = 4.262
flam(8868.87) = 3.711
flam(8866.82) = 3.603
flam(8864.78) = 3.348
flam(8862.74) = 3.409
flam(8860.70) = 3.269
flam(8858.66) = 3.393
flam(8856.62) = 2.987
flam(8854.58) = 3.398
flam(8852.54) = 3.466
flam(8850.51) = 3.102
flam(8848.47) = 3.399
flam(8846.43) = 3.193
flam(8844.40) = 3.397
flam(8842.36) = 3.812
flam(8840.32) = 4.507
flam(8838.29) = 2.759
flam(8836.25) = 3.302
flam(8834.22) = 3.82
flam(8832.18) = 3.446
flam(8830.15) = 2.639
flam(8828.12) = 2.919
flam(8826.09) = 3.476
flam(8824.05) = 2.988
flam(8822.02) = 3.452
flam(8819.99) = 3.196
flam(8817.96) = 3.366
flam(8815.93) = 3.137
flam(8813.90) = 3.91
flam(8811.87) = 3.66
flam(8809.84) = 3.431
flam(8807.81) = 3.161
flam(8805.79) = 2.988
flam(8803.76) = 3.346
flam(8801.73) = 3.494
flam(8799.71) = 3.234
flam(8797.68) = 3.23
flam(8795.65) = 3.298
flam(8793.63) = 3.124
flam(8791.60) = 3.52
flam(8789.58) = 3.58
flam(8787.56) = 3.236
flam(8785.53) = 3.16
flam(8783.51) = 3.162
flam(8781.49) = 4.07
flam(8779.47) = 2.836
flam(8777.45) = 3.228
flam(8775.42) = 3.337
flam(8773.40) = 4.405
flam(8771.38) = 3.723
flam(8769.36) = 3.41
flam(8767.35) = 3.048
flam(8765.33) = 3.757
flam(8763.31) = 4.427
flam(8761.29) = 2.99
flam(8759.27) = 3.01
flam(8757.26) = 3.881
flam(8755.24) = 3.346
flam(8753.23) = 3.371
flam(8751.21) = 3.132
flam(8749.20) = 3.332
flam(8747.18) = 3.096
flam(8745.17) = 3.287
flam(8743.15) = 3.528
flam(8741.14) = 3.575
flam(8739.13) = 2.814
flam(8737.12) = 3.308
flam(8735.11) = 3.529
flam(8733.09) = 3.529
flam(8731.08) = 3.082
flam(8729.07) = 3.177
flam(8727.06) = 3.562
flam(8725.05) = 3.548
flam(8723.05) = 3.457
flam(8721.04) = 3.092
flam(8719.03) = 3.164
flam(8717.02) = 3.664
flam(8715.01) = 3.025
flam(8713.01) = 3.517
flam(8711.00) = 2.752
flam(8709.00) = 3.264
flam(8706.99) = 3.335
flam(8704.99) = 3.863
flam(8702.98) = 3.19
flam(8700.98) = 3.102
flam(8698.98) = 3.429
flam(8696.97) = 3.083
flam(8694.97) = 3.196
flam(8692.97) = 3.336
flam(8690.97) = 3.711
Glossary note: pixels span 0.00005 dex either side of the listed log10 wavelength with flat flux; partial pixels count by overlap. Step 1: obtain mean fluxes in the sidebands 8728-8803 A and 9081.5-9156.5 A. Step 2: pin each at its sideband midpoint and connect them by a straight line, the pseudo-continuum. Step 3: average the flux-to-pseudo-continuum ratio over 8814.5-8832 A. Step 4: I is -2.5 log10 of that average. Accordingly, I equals 0.07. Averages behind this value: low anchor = 3.39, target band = 3.18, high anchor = 3.44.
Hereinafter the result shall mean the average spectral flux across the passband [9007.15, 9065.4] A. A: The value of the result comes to 3.49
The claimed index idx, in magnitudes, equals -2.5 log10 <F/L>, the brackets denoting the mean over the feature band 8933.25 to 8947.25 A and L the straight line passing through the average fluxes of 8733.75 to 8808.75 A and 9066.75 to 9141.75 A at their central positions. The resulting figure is -0.02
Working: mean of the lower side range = 3.38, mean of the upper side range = 3.47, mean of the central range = 3.47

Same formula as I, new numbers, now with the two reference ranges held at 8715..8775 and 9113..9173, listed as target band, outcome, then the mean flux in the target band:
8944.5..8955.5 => 0.021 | 3.38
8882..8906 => 0.020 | 3.38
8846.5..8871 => 0.009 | 3.4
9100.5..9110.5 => 0.004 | 3.46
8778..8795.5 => 0.028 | 3.33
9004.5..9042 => 0.005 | 3.44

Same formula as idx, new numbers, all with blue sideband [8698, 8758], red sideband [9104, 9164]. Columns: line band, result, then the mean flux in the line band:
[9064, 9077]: -0.05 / 3.56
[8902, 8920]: -0.05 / 3.54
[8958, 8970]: -0.08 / 3.64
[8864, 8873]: -0.11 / 3.73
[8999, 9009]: -0.07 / 3.61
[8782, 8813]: 0.01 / 3.32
